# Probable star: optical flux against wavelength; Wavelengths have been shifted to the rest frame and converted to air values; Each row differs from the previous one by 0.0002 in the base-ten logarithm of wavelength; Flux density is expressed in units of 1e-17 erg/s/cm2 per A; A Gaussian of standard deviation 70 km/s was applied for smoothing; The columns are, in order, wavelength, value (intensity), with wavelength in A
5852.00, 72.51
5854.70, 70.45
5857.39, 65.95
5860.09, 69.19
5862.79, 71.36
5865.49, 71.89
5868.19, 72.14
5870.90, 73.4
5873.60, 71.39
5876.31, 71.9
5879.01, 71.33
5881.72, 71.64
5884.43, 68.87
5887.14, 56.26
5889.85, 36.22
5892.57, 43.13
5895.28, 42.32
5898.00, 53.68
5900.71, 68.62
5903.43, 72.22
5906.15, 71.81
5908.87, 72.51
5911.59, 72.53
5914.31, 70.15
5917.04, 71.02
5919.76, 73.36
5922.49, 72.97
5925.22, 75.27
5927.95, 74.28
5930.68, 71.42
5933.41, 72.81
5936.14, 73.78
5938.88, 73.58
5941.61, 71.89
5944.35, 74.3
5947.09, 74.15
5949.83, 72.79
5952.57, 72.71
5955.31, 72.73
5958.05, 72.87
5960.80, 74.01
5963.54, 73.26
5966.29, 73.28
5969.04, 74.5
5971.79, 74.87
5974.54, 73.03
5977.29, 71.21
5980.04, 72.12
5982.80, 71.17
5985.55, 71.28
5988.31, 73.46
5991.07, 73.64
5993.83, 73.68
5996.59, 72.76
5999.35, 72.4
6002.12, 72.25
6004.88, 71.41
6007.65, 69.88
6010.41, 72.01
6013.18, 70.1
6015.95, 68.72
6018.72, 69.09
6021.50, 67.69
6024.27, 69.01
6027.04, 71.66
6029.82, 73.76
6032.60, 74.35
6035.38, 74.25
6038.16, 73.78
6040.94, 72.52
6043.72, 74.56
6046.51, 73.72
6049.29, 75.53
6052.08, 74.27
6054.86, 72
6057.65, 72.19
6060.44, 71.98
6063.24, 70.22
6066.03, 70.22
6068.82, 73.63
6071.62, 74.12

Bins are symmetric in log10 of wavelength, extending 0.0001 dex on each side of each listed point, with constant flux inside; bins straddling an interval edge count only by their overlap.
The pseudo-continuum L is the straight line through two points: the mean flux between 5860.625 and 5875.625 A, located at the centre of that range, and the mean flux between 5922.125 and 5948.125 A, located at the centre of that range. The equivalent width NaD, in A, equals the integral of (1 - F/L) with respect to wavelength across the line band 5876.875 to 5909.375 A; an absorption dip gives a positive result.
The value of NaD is 5.3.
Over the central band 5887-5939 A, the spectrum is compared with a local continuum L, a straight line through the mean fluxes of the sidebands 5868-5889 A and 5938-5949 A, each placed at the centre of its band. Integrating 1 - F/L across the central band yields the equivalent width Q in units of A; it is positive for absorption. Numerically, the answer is 3.9 A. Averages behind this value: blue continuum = 68.7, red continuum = 73.4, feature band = 66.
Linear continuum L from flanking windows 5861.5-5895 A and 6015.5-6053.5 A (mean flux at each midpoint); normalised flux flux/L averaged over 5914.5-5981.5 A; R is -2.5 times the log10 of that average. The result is -0.08 mag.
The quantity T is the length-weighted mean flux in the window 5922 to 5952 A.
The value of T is 73.4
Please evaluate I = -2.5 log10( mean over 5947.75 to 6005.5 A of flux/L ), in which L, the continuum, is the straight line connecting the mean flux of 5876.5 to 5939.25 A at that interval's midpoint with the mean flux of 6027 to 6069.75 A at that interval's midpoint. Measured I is -0.05 mag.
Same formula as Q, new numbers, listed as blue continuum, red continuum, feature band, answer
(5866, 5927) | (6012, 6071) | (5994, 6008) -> -0.3 A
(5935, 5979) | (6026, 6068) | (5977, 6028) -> 1.3 A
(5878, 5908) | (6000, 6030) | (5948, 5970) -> -2.6 A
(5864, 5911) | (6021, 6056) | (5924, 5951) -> -2.5 A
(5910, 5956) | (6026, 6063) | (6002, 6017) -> 0.5 A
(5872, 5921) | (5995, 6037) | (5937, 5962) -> -2.1 A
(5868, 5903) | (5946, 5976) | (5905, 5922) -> -1.5 A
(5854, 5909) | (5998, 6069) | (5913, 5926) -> -1.1 A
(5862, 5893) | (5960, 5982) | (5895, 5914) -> 0.4 A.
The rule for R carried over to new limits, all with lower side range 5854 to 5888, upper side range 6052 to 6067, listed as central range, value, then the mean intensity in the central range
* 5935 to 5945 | -0.04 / 73.3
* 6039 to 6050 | -0.04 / 74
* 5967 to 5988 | -0.03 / 72.7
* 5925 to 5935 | -0.04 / 73.3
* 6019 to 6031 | 0.02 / 70.3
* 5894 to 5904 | 0.20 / 58.3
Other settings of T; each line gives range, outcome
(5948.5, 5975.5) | 73.4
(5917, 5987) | 73.1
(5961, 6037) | 72.1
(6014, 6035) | 70.8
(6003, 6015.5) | 70.8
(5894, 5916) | 65.6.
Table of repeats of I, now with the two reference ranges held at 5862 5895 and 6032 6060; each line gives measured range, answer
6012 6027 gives 0.046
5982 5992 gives -0.032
